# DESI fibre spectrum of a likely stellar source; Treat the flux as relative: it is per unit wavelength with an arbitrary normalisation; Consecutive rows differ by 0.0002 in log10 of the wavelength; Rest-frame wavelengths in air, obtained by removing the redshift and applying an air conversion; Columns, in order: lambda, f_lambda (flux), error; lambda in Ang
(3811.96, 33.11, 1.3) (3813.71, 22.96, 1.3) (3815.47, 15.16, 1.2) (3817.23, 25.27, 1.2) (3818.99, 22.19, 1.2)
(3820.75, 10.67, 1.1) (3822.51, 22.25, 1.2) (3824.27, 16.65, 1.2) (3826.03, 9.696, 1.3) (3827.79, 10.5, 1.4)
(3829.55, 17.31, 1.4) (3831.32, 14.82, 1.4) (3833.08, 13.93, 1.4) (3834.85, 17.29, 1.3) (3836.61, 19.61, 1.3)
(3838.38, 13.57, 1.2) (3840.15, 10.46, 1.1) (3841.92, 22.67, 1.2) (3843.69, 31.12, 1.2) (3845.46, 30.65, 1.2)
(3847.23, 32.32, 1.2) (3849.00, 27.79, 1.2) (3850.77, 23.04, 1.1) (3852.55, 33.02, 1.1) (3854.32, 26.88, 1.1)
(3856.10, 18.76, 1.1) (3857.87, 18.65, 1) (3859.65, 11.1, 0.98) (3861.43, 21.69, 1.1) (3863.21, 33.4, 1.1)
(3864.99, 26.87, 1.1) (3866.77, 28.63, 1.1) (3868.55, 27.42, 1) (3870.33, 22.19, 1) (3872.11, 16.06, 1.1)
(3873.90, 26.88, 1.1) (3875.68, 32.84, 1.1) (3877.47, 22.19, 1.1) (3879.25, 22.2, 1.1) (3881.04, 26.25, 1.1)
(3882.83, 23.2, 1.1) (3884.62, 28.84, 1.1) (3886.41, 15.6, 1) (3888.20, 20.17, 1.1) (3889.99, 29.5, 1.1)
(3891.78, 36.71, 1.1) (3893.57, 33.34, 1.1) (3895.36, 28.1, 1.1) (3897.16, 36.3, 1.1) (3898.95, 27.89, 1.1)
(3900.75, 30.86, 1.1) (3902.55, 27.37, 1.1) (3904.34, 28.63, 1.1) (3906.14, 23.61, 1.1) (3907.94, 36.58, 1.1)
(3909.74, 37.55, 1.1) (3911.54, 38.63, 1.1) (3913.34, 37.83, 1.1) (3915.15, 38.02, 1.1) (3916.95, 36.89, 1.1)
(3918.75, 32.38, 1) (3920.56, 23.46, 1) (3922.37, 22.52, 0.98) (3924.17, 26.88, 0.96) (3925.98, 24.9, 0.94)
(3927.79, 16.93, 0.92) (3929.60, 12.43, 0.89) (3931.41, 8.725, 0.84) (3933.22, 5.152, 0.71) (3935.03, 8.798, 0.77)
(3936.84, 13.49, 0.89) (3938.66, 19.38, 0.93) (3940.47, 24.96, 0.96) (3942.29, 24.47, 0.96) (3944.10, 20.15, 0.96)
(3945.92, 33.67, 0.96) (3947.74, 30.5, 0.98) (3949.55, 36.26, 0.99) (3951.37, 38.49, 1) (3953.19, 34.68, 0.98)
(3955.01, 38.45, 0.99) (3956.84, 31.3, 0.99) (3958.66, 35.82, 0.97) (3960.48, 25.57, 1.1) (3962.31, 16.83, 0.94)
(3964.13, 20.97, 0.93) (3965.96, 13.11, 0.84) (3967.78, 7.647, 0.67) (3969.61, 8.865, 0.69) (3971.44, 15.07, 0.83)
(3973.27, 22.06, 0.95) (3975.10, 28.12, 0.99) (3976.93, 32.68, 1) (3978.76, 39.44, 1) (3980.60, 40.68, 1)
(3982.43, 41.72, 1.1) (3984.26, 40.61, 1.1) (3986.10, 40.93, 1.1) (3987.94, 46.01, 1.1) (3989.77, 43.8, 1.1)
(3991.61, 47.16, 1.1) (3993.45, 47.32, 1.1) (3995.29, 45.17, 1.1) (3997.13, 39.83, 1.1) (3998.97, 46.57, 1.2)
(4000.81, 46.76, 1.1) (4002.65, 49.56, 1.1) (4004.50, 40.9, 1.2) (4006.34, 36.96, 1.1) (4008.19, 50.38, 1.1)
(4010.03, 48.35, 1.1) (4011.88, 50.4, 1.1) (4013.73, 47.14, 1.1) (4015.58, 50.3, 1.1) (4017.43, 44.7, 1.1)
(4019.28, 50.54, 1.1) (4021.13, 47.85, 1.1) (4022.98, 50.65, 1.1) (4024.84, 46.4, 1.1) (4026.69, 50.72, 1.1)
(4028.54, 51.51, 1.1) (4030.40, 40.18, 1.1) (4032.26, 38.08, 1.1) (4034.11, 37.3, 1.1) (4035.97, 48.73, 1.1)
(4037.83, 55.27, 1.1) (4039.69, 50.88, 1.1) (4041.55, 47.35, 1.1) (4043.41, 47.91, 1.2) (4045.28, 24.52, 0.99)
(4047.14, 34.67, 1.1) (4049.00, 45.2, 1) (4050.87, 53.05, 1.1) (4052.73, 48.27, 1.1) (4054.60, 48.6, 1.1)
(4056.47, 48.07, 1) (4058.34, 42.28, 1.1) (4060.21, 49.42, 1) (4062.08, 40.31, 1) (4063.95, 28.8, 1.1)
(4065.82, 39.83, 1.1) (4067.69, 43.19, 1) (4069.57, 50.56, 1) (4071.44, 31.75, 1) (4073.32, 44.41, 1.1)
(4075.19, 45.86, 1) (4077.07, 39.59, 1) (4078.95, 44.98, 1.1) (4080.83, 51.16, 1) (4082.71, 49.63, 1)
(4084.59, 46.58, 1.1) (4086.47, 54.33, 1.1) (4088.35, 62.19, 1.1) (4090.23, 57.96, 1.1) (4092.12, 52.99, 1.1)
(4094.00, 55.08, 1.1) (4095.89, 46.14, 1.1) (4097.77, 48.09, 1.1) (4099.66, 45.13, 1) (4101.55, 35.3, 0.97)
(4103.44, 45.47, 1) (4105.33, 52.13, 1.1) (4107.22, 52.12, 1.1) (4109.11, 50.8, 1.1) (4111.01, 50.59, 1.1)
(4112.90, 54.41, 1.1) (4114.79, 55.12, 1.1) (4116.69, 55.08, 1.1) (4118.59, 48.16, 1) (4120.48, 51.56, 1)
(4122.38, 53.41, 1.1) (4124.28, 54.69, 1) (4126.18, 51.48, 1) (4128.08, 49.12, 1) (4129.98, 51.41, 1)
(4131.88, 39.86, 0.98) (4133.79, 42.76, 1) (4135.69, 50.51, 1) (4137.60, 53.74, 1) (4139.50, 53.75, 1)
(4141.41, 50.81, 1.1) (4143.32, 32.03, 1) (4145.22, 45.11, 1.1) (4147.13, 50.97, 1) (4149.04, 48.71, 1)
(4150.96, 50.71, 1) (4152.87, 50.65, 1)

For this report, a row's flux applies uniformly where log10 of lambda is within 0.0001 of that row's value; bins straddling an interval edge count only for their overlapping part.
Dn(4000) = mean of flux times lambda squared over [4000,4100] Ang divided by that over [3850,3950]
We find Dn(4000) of 1.95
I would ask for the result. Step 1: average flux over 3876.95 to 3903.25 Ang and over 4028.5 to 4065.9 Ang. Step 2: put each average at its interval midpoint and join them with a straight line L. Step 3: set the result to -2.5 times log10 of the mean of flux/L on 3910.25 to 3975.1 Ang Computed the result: 0.32 mag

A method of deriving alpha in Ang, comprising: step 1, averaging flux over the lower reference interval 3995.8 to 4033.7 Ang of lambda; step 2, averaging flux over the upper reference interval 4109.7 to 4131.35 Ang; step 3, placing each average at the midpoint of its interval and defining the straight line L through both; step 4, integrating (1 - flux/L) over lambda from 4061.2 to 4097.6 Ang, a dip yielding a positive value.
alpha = 2.3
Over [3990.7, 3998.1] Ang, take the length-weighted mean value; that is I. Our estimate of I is 44.9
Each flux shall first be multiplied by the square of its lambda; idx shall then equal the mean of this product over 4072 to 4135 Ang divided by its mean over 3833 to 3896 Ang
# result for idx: 2.29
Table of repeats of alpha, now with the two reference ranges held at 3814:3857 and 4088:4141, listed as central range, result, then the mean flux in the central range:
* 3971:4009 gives -3.27 Ang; 40.4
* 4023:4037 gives -1.29 Ang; 45.2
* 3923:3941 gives 8.57 Ang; 16.1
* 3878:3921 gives -4.22 Ang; 30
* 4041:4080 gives 1.64 Ang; 42.8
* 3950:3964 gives 0.93 Ang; 31.1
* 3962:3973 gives 6.53 Ang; 14.1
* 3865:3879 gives -0.53 Ang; 25.2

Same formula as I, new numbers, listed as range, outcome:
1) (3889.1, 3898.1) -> 32.8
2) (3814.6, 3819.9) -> 20.8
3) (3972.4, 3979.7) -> 30.6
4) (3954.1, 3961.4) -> 32.7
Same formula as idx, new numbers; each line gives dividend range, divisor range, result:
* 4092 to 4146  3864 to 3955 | 2.05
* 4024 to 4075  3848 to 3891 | 1.98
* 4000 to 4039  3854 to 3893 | 2.06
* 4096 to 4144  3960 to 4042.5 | 1.30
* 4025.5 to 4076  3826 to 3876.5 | 2.18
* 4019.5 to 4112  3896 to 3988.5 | 1.80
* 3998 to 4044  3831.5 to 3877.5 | 2.19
